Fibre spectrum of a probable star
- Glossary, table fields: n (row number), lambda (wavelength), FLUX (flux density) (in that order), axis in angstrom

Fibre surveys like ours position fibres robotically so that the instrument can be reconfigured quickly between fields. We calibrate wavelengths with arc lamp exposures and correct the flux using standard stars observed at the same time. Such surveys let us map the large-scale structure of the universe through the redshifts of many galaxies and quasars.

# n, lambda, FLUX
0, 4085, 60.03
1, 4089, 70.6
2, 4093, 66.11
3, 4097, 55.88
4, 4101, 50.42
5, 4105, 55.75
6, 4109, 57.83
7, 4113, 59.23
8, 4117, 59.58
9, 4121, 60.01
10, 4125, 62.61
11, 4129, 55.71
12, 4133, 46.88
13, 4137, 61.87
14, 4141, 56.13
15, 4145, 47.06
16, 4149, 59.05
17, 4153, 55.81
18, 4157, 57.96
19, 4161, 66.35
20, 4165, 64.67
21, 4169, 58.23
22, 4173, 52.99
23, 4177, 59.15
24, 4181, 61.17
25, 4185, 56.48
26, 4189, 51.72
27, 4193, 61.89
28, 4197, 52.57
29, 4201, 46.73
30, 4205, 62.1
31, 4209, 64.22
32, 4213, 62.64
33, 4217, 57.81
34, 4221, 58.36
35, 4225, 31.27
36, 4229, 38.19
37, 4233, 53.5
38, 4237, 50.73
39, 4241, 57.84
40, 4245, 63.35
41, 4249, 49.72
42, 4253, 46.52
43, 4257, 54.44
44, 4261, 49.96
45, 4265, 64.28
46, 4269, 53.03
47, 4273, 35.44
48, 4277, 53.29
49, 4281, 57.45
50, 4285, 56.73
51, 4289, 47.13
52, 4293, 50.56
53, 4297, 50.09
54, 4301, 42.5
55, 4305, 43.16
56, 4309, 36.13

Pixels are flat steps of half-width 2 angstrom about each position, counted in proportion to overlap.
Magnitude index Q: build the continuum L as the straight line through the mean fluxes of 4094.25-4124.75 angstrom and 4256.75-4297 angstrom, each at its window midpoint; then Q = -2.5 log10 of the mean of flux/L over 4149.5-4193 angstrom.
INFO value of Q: -0.060 mag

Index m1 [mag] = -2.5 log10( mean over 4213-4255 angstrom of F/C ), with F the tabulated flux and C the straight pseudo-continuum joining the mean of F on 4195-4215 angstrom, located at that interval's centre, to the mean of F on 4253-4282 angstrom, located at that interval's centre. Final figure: 0.08 mag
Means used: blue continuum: 57.7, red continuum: 52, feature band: 51.3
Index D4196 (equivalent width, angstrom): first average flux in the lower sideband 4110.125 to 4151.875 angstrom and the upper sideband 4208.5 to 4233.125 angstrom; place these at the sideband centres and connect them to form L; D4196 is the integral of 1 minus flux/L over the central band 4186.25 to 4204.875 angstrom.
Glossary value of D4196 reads -0.45 angstrom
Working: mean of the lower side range 56.8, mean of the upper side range 51.5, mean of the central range 54.3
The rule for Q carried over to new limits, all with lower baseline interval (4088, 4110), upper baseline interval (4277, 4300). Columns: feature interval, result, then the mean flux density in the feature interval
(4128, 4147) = 0.08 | 53.4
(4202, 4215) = -0.13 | 61.7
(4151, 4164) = -0.07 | 60.4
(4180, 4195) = -0.04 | 57.6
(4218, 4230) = 0.23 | 44.2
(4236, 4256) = 0.00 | 53.8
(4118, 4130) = -0.03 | 59.8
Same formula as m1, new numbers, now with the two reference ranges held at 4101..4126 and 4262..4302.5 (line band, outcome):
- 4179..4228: -0.01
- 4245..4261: 0.01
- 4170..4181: -0.03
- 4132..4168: -0.02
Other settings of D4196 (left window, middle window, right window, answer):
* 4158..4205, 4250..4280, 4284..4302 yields 0.2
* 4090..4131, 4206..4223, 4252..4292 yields -2.0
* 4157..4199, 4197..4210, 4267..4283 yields -0.1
